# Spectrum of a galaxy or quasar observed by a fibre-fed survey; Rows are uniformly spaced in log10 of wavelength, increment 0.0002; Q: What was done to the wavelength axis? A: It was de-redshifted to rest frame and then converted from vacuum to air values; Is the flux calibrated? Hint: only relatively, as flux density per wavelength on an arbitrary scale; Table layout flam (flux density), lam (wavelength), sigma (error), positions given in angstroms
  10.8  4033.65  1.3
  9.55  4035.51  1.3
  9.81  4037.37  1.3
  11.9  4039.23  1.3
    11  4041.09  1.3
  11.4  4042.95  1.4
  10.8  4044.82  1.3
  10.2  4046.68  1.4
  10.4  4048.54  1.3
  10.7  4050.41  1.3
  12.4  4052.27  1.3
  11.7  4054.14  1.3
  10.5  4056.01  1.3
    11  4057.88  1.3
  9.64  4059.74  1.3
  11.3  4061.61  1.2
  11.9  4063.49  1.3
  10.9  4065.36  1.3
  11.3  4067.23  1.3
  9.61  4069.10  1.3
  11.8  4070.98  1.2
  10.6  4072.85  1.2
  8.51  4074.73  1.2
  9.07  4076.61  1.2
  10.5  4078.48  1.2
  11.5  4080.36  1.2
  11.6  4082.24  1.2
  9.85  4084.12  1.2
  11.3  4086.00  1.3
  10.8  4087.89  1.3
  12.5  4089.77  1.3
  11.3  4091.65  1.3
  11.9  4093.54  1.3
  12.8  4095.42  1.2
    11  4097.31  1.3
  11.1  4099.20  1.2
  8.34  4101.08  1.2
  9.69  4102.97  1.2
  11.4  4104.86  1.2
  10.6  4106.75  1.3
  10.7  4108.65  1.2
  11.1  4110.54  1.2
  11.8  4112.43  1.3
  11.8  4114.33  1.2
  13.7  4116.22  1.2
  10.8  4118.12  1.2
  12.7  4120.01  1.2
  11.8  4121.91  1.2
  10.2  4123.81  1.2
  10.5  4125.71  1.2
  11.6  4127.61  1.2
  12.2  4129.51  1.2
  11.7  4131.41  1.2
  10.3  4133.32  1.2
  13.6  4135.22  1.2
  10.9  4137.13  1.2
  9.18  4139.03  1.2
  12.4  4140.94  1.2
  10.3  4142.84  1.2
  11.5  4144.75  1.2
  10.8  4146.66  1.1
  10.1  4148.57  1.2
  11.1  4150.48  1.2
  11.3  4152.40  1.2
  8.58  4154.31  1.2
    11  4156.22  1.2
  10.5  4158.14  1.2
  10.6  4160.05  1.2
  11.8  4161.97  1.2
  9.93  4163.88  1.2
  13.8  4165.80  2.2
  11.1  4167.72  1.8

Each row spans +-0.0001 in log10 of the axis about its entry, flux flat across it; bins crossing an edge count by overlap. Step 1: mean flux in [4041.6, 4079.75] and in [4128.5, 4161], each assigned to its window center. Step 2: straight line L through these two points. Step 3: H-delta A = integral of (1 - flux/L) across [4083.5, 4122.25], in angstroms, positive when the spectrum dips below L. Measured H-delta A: -1.6 angstroms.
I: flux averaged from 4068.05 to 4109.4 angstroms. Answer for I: 10.7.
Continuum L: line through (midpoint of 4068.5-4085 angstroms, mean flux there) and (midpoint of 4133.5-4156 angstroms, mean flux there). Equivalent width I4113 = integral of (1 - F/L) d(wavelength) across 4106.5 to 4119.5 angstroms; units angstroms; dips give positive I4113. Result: -1.2 angstroms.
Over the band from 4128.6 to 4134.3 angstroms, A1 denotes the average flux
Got 11.4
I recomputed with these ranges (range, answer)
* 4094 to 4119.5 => 11.2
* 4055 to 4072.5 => 10.9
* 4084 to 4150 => 11.2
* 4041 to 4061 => 10.9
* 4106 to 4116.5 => 11.5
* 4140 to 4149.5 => 11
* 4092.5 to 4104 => 10.8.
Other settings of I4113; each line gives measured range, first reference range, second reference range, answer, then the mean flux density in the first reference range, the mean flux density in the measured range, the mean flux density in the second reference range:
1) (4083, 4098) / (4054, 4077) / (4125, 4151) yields -0.9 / 10.6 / 11.4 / 11.2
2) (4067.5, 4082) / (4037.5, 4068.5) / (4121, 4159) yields 0.9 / 11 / 10.3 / 11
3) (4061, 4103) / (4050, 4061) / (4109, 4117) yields 2.2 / 11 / 10.9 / 12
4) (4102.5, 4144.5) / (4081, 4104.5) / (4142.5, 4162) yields -2.0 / 11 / 11.3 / 10.6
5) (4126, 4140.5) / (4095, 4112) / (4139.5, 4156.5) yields -0.8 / 10.7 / 11.4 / 10.7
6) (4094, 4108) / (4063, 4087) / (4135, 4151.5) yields 0.0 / 10.6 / 10.7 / 11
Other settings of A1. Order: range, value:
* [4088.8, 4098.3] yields 11.9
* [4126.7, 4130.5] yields 11.9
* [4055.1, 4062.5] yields 10.6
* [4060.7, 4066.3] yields 11.4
